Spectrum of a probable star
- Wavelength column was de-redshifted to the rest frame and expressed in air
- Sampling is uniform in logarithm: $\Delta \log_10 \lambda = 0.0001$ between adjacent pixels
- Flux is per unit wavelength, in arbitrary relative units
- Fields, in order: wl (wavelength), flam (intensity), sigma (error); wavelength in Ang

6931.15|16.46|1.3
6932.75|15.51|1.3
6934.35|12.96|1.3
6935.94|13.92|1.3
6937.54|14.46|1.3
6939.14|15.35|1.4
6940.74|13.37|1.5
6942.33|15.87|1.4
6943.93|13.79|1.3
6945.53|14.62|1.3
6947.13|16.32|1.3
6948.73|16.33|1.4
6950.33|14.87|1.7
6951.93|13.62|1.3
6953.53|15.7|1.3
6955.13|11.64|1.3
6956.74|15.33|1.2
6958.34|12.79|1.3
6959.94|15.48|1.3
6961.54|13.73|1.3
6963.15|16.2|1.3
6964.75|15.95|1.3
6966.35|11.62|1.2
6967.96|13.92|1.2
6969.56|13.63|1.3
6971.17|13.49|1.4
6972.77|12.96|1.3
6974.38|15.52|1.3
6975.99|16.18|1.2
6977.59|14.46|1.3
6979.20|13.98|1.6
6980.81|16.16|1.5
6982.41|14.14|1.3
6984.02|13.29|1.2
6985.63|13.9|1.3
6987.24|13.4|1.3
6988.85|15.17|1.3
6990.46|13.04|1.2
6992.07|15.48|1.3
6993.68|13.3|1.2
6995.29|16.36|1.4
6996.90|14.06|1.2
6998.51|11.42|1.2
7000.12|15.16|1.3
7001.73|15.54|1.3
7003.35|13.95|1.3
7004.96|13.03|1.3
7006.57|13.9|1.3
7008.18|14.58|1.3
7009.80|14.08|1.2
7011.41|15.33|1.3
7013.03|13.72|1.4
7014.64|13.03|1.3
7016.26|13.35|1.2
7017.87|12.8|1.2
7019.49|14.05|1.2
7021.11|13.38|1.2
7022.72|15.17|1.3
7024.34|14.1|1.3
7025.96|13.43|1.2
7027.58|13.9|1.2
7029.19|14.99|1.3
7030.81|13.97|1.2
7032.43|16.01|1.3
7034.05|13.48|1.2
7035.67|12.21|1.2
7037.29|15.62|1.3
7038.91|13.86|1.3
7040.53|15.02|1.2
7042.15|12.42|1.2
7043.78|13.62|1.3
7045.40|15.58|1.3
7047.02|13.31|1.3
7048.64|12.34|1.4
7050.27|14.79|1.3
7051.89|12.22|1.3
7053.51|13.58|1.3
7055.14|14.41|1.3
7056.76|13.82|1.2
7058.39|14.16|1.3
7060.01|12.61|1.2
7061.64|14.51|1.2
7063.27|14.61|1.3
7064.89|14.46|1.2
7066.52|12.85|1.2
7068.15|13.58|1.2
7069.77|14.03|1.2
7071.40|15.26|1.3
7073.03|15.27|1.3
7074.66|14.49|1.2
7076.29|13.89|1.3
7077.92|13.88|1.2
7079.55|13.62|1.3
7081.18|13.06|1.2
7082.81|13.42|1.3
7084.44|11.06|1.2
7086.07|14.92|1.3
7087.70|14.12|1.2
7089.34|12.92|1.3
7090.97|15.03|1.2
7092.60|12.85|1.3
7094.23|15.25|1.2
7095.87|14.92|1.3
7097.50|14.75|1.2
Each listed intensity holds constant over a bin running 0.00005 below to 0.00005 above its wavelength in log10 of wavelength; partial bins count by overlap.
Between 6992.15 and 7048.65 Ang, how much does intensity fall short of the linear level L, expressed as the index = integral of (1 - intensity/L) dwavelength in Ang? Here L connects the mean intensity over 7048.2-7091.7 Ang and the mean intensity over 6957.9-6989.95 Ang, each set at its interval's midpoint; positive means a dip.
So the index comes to 0.1 Ang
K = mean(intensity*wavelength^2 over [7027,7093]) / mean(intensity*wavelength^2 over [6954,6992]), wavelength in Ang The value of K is 1.00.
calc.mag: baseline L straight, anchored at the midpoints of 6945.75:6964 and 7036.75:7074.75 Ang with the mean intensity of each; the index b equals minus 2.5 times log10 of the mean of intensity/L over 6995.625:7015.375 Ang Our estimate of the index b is 0.02 mag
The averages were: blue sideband 14.7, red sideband 14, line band 14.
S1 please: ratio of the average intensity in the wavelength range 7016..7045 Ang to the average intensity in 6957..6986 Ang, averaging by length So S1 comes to 1.0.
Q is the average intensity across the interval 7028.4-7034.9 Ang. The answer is 14.6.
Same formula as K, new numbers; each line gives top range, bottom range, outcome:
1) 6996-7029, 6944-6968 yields 0.97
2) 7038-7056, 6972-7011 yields 0.98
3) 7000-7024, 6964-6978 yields 1.00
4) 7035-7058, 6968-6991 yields 0.99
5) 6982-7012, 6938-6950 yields 0.95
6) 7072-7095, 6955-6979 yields 1.00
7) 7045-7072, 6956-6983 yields 0.98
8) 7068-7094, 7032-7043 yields 1.00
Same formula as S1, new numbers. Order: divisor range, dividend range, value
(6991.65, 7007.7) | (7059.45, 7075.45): 1.00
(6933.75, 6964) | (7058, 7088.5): 0.95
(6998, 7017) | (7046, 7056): 0.97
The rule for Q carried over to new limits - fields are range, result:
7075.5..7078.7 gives 13.9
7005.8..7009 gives 14.2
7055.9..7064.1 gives 14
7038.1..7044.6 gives 13.7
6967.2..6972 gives 13.7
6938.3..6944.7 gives 14.6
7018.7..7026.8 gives 14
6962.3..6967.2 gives 14.6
